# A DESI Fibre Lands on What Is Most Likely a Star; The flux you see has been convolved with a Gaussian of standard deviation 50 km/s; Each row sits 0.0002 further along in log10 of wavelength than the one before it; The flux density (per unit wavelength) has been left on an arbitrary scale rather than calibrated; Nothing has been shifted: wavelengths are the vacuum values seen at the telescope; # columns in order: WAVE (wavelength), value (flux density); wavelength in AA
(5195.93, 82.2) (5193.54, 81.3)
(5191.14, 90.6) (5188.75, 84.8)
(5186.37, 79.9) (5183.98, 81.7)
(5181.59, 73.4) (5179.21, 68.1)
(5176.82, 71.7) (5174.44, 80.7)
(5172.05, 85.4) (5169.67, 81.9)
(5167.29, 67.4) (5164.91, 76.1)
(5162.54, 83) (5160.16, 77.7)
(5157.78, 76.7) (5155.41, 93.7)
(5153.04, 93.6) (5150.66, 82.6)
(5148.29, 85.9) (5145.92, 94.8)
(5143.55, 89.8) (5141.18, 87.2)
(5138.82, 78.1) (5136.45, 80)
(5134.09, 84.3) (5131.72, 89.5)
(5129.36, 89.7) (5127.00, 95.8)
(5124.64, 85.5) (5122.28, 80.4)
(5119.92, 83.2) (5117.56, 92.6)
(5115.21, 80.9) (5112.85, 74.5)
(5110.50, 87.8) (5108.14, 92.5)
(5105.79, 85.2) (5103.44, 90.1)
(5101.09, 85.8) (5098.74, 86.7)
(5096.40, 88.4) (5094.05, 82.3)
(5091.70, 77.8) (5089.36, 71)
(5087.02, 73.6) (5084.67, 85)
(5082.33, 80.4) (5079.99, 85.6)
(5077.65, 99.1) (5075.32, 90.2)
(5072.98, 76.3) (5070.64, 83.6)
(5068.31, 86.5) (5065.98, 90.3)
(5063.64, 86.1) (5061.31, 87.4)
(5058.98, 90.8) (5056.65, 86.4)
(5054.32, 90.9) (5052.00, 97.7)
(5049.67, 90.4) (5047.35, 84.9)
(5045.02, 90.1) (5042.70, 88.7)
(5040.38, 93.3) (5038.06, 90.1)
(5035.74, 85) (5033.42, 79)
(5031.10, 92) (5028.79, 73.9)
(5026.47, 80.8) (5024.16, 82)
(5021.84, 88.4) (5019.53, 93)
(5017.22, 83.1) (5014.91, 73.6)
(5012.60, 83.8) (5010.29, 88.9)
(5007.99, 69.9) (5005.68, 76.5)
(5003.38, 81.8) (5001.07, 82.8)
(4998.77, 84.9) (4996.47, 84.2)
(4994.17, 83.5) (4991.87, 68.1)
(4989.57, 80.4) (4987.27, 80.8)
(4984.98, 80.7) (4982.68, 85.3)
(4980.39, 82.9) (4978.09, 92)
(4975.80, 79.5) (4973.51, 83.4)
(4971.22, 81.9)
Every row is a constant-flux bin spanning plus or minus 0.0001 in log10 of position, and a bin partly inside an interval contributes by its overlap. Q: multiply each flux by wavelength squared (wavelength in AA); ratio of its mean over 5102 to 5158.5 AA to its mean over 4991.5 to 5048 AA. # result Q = 1.1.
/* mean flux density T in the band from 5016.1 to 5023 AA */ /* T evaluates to 88.2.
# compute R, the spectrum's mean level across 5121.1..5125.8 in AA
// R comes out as 82.9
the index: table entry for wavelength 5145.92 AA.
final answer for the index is 94.8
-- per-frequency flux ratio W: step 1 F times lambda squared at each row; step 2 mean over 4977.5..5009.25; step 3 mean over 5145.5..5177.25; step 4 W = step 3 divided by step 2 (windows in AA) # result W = 1.09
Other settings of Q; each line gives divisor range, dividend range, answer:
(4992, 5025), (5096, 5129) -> 1.10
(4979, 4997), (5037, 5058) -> 1.15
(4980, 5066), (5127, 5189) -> 1.03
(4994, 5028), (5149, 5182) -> 1.03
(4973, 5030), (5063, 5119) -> 1.07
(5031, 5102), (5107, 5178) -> 1.00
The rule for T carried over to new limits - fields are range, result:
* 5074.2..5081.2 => 91.7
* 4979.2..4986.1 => 82.9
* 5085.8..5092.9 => 74.2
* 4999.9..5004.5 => 82.2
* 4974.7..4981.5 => 84.8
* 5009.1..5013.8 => 86.1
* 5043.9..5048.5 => 87.4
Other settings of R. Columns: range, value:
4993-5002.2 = 83.9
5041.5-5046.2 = 89.4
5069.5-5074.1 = 79.9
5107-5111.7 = 90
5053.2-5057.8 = 88.6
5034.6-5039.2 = 87.5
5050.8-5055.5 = 94.3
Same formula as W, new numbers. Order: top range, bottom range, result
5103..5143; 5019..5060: 1.01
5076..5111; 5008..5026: 1.04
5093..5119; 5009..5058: 1.02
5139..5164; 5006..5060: 1.05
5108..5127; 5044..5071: 0.98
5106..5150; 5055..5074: 1.03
